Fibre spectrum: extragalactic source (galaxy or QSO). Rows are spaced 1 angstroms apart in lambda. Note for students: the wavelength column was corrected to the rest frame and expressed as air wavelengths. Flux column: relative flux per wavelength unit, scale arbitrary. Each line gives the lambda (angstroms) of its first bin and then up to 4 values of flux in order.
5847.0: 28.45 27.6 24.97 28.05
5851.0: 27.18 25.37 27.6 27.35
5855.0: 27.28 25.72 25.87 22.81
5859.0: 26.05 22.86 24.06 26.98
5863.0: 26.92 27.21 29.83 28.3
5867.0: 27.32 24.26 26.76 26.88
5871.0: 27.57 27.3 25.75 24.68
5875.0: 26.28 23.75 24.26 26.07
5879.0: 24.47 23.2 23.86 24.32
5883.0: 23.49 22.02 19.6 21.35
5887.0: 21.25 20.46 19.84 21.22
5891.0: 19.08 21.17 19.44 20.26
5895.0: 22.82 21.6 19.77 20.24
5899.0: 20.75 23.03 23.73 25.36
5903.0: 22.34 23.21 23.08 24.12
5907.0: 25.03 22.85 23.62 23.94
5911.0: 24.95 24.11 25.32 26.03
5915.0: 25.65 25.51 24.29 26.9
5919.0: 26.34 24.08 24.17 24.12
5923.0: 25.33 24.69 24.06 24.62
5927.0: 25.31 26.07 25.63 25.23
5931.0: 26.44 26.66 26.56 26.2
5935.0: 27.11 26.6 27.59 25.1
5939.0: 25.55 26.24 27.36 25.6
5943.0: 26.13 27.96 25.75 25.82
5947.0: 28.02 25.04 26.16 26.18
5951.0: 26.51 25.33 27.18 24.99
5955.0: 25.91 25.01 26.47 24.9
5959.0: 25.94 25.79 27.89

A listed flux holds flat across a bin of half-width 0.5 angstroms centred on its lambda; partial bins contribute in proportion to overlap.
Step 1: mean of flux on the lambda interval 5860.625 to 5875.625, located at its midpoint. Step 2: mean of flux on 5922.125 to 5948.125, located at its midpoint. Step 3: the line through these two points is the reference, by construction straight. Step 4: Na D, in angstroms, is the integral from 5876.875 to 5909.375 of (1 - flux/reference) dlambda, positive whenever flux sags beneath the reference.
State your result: 5.1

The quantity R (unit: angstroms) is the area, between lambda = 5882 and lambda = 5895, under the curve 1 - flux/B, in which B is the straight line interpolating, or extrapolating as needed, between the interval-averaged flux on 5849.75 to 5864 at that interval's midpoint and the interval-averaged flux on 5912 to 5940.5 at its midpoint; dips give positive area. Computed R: 2.4 angstroms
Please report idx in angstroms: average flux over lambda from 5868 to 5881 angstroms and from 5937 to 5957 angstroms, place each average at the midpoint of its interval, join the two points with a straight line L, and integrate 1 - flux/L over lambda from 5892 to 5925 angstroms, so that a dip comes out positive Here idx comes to 2.78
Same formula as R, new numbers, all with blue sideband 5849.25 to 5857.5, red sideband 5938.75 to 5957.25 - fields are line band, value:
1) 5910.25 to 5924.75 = 0.71 angstroms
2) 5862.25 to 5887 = 1.35 angstroms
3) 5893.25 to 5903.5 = 1.76 angstroms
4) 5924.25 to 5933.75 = 0.24 angstroms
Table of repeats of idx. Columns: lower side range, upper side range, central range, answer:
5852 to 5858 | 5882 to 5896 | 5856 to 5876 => -1.3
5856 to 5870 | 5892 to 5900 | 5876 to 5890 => 0.2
